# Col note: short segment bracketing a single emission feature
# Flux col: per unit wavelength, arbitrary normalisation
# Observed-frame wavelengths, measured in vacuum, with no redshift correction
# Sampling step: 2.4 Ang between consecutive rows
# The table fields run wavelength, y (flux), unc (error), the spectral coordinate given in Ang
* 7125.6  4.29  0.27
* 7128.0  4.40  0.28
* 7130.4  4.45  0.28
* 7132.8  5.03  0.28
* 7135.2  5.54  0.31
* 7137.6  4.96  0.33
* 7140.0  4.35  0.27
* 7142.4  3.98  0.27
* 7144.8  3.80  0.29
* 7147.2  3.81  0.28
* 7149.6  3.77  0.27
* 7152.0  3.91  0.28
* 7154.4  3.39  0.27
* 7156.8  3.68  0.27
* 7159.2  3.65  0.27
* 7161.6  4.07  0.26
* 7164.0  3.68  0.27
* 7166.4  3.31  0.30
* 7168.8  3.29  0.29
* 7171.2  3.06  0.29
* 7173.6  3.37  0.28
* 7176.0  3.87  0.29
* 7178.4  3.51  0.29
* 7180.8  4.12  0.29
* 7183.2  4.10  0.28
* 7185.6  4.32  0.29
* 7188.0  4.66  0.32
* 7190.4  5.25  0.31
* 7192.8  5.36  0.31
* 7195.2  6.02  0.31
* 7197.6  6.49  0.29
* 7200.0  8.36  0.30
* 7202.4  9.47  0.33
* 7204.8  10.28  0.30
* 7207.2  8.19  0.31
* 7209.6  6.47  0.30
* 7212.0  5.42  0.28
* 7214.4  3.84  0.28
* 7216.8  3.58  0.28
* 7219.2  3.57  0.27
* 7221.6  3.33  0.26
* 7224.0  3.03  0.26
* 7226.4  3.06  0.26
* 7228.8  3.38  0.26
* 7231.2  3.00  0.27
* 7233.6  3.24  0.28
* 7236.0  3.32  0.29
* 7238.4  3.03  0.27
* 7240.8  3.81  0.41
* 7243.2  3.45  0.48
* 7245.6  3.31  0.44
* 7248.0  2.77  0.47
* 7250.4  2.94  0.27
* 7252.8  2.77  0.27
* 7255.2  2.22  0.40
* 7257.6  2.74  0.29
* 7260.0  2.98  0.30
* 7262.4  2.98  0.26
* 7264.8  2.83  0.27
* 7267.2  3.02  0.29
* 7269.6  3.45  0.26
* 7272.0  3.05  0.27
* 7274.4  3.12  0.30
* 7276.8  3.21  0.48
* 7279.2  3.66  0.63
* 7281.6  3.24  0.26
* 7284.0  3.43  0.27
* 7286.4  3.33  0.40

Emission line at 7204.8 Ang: [O III] 5007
